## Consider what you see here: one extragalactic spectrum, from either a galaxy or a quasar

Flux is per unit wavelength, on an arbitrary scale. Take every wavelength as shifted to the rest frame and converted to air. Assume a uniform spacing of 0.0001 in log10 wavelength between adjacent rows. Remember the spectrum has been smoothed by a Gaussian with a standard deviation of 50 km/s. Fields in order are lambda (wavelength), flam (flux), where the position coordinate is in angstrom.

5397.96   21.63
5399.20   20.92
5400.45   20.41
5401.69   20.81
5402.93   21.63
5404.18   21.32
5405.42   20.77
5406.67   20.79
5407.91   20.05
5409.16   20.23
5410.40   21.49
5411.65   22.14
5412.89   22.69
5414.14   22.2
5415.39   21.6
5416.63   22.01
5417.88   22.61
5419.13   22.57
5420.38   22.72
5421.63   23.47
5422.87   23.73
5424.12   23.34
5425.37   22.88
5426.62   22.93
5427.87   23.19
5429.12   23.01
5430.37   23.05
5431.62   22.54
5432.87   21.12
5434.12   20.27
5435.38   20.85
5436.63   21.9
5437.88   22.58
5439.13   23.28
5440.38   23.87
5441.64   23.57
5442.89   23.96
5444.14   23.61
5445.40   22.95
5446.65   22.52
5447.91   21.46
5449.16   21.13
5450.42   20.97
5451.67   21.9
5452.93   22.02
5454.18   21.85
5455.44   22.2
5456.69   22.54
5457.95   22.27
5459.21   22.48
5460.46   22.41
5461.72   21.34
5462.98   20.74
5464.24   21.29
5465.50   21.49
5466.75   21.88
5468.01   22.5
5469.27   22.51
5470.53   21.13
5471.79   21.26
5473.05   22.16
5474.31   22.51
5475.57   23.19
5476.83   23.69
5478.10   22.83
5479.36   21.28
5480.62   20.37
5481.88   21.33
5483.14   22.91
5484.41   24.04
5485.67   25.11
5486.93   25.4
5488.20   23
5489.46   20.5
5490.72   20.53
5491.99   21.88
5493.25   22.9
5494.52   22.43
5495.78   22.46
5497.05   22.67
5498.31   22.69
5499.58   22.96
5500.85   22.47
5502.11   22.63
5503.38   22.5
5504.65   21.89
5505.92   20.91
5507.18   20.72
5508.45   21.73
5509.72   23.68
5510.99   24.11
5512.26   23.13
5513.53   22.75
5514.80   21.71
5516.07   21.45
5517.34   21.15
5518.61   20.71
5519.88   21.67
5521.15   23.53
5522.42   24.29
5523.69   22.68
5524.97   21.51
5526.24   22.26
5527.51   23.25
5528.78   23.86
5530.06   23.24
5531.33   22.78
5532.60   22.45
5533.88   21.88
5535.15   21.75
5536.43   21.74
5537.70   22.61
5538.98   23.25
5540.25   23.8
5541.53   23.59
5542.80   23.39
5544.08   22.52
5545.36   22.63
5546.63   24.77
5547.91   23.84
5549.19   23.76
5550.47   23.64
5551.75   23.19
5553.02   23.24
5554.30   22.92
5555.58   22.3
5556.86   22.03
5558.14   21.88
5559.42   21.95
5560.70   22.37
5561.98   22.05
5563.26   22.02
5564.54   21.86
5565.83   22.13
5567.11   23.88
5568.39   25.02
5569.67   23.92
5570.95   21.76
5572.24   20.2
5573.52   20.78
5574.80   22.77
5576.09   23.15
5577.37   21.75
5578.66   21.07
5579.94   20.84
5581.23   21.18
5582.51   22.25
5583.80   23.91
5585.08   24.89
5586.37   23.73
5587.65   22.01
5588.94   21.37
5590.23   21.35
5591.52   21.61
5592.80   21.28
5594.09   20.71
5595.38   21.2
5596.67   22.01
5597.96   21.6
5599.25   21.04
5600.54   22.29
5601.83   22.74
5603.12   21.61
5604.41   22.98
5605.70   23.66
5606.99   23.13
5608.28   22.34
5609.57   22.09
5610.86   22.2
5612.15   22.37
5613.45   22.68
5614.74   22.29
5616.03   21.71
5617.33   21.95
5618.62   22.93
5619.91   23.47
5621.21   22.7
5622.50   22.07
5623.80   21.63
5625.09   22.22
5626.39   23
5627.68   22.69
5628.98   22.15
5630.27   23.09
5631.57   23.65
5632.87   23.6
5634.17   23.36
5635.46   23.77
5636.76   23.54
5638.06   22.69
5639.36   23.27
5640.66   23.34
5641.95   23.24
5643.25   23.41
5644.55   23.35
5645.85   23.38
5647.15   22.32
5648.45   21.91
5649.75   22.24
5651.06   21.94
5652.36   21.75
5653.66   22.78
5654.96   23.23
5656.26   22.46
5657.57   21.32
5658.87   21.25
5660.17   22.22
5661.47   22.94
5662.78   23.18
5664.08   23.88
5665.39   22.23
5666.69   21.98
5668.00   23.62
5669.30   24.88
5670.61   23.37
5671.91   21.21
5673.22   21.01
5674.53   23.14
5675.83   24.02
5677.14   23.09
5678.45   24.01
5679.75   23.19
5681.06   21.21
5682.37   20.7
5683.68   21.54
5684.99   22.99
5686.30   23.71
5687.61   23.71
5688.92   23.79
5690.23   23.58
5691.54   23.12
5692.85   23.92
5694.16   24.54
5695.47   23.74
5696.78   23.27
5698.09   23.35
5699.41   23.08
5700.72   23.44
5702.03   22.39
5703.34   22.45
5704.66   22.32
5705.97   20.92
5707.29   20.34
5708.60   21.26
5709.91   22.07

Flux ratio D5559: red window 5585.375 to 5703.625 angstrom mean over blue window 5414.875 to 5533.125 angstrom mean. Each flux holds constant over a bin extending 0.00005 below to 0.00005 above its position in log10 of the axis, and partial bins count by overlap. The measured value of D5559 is 1.01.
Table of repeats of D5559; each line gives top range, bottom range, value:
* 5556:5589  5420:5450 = 0.99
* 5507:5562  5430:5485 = 1.02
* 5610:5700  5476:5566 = 1.01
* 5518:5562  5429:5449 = 1.01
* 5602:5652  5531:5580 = 1.00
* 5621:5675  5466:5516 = 1.01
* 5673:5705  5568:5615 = 1.04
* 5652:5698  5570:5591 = 1.04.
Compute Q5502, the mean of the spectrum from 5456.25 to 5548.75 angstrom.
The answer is 22.5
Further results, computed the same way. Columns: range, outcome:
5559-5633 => 22.3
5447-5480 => 22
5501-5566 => 22.6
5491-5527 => 22.3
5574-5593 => 22.2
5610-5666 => 22.7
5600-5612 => 22.6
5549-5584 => 22.4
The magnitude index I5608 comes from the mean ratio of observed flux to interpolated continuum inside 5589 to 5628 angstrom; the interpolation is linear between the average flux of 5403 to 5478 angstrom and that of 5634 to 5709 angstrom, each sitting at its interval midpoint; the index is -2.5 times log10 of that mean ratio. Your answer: 0.02 mag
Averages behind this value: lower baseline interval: 22.2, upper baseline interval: 22.8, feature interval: 22.2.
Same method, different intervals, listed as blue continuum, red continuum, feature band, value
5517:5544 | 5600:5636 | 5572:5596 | 0.035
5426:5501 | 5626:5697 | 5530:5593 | 0.002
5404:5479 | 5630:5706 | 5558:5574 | 0.013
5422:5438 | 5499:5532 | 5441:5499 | 0.007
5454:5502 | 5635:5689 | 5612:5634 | 0.003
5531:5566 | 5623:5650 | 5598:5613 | 0.024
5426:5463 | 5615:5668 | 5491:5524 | 0.004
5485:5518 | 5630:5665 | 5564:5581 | 0.021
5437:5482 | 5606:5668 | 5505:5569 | -0.012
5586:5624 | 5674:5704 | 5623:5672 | -0.008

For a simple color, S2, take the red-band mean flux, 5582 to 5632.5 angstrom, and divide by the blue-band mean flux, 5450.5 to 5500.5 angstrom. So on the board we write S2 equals 1.01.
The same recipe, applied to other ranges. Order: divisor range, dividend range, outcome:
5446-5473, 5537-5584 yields 1.04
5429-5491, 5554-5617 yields 1.00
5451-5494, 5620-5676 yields 1.02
